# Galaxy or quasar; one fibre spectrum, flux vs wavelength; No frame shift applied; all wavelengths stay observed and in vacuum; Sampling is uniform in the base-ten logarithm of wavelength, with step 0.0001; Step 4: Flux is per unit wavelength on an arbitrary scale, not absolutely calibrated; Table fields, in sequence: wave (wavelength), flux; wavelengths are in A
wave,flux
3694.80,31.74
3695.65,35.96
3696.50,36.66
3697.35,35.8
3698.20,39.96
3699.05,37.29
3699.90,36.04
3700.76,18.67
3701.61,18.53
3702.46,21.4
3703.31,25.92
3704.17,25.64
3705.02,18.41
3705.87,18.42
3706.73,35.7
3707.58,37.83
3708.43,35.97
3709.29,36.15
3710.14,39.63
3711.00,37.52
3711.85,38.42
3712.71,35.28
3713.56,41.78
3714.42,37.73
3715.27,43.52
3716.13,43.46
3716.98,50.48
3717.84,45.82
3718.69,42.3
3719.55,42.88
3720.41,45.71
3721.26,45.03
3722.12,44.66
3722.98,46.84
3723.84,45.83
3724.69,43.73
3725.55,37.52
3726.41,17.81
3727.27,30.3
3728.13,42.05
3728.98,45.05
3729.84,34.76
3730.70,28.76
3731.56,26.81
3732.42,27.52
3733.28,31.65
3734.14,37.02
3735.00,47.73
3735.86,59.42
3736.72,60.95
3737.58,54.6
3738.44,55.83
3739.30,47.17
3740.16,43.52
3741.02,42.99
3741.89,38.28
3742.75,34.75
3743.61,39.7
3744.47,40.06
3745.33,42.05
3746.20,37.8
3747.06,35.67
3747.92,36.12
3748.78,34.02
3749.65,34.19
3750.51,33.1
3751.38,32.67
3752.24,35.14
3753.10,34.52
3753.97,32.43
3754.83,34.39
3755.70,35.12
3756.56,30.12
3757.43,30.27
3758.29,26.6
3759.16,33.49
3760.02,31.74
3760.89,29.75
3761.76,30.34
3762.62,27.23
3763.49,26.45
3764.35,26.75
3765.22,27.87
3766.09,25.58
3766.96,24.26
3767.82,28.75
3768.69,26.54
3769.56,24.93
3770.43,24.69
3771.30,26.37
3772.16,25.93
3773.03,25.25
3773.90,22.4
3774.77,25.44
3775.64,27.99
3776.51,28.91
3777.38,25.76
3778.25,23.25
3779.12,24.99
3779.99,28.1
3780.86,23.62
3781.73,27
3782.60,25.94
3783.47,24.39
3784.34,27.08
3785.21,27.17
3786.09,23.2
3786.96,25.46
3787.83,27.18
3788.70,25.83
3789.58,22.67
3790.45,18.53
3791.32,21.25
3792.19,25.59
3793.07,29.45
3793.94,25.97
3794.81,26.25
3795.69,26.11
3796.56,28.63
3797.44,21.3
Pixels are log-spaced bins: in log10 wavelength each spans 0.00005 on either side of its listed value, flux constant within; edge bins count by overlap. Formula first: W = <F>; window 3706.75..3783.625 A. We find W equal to 35.1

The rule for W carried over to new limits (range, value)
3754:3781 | 27.6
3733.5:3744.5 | 46.3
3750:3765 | 31.2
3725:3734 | 32.5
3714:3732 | 40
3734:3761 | 38.9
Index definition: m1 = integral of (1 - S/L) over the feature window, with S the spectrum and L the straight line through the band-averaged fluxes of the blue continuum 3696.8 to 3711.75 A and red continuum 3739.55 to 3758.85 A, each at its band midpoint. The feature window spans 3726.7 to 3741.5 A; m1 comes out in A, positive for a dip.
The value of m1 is -3.38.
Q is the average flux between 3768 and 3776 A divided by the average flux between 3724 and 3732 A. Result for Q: 0.74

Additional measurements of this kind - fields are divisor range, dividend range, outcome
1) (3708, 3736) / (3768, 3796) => 0.64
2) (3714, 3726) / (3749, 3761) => 0.74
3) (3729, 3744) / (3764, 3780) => 0.62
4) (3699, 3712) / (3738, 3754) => 1.30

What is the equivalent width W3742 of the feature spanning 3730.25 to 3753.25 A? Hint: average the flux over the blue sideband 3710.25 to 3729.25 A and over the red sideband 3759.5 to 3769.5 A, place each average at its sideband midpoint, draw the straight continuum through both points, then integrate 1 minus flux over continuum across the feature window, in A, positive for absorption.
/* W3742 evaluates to -3.5 A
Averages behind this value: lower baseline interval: 41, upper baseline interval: 27.7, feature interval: 39.8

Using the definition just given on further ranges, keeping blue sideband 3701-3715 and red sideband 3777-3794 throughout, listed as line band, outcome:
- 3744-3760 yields -3.65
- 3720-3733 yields -3.20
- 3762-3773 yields 0.12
